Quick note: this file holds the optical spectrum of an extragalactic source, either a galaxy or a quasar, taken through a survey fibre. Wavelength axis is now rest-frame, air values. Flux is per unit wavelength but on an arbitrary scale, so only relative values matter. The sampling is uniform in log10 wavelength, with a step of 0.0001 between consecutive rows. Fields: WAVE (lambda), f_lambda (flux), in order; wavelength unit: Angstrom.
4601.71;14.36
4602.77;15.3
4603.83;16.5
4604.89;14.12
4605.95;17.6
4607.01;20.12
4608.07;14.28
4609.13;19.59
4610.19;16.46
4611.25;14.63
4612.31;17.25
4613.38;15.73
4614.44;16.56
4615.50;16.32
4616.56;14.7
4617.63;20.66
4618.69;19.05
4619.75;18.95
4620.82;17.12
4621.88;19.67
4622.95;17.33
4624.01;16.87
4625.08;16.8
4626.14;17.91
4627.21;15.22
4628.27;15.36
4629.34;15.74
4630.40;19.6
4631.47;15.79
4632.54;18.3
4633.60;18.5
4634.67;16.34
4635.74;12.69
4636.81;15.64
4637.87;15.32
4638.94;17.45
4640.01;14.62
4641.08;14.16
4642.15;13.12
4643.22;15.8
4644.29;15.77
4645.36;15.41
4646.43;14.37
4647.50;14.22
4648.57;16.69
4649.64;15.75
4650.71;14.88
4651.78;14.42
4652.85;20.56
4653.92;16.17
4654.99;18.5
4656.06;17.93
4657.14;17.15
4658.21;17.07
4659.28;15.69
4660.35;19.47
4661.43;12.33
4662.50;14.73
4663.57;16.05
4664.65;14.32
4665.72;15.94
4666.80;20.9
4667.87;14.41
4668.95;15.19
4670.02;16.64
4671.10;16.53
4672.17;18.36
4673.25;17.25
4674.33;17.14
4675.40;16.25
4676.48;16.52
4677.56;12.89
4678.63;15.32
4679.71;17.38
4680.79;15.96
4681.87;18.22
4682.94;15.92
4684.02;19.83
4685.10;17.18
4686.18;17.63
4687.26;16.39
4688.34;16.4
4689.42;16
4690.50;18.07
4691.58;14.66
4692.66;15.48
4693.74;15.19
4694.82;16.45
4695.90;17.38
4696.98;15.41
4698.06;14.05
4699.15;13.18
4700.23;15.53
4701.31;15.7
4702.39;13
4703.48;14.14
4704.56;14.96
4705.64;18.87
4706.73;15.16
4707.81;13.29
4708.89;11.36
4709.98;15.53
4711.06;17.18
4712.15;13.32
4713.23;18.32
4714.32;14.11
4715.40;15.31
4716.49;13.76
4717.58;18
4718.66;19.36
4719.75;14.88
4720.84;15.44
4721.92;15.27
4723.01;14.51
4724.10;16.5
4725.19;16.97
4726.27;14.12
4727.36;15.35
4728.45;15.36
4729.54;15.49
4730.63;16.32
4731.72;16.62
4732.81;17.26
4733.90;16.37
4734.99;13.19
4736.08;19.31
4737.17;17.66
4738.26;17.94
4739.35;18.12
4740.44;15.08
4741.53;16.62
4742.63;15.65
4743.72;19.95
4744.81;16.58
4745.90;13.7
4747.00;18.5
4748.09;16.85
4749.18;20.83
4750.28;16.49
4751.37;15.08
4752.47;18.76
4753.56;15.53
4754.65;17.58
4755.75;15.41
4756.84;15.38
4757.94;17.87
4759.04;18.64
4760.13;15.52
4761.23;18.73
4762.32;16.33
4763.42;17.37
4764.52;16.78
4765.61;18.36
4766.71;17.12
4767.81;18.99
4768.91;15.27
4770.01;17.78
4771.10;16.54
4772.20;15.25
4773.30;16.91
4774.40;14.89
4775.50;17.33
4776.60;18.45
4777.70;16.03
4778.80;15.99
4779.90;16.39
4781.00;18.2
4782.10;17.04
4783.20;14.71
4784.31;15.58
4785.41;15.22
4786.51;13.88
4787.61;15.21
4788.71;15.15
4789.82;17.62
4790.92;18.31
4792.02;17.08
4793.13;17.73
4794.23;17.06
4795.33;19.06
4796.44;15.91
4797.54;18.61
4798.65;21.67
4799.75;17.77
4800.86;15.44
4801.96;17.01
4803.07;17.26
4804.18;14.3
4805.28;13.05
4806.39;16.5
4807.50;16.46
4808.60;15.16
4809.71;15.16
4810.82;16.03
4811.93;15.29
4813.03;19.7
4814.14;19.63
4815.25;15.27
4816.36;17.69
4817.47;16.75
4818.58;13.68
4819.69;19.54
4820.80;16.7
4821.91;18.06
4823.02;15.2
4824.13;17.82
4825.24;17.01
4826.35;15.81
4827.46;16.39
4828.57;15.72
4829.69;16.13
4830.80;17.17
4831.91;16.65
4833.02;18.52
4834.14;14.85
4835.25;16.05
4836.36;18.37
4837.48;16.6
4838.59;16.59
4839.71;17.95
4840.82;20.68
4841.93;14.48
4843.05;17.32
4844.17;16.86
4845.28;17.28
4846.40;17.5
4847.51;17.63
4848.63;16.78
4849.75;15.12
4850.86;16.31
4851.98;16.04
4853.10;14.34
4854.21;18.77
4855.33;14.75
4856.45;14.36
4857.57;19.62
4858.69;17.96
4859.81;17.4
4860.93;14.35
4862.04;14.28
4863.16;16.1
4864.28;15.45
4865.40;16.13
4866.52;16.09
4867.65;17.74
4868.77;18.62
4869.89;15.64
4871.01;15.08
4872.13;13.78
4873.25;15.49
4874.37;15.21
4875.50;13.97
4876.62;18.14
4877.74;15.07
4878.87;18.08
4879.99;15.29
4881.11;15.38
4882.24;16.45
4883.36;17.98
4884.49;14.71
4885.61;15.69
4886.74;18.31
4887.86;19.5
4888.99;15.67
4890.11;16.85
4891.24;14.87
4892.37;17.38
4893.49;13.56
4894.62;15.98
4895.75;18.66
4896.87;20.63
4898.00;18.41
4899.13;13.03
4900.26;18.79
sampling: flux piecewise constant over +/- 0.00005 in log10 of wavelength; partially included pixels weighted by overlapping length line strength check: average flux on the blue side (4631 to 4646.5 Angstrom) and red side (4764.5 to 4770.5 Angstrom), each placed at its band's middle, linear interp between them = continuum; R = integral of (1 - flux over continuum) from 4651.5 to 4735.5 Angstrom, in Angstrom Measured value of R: 1.7 Angstrom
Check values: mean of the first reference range 15.6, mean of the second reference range 17.4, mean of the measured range 16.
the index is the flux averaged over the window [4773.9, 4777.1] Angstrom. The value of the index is 16.9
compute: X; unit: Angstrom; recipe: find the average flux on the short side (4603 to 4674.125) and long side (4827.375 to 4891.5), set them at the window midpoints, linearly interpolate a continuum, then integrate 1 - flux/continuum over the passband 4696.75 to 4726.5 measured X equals 2.18 Angstrom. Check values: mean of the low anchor 16.5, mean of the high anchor 16.5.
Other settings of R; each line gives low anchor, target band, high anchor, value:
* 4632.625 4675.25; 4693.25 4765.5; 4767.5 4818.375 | 1.1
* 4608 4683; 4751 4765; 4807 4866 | -0.3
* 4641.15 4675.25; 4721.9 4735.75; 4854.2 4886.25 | 0.4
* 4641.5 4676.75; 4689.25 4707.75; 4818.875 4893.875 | 1.0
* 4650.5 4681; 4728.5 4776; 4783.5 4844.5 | -0.7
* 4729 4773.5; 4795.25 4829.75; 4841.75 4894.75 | -0.3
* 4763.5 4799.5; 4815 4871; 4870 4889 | -0.8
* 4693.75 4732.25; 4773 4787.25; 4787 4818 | 0.3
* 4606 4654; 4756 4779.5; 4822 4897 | -0.6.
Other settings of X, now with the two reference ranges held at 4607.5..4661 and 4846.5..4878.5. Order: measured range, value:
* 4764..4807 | -1.18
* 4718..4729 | 0.39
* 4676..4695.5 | 0.03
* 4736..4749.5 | -0.81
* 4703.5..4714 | 0.74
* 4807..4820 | -0.35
